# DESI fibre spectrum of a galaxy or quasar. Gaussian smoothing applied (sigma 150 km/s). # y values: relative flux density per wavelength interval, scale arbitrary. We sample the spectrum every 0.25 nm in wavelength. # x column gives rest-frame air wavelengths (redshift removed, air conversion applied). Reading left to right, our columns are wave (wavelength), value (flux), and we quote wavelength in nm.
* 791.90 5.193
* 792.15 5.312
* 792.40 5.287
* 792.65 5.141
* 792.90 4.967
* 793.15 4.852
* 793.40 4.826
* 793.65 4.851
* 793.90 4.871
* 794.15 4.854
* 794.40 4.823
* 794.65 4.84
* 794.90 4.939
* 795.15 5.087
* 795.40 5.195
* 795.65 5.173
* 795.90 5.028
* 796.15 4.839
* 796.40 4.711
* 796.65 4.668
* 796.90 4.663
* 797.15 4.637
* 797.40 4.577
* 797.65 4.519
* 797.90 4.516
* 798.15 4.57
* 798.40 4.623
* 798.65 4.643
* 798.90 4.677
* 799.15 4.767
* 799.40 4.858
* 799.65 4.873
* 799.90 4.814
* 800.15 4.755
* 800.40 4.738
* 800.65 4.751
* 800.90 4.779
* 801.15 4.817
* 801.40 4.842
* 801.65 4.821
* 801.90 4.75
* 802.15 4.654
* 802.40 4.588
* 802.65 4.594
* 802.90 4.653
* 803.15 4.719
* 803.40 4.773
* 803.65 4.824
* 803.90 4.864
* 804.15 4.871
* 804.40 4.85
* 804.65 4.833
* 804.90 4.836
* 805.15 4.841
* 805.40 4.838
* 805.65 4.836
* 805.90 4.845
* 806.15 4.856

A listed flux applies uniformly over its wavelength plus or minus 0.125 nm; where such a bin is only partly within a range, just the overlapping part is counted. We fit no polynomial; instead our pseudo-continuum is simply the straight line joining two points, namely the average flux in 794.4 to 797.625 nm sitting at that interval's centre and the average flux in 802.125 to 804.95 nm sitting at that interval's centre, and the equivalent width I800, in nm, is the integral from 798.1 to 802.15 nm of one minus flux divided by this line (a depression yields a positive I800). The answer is 0.04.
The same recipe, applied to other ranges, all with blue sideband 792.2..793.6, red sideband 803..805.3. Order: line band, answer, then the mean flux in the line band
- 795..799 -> 0.15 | 4.76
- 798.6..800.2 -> 0.04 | 4.78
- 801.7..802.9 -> 0.05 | 4.66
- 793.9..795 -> 0.03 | 4.86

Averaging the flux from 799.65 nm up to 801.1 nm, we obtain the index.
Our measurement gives 4.78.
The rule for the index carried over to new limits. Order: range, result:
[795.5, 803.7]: 4.73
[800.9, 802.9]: 4.72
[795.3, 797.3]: 4.86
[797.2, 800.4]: 4.68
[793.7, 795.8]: 4.97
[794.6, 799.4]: 4.77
